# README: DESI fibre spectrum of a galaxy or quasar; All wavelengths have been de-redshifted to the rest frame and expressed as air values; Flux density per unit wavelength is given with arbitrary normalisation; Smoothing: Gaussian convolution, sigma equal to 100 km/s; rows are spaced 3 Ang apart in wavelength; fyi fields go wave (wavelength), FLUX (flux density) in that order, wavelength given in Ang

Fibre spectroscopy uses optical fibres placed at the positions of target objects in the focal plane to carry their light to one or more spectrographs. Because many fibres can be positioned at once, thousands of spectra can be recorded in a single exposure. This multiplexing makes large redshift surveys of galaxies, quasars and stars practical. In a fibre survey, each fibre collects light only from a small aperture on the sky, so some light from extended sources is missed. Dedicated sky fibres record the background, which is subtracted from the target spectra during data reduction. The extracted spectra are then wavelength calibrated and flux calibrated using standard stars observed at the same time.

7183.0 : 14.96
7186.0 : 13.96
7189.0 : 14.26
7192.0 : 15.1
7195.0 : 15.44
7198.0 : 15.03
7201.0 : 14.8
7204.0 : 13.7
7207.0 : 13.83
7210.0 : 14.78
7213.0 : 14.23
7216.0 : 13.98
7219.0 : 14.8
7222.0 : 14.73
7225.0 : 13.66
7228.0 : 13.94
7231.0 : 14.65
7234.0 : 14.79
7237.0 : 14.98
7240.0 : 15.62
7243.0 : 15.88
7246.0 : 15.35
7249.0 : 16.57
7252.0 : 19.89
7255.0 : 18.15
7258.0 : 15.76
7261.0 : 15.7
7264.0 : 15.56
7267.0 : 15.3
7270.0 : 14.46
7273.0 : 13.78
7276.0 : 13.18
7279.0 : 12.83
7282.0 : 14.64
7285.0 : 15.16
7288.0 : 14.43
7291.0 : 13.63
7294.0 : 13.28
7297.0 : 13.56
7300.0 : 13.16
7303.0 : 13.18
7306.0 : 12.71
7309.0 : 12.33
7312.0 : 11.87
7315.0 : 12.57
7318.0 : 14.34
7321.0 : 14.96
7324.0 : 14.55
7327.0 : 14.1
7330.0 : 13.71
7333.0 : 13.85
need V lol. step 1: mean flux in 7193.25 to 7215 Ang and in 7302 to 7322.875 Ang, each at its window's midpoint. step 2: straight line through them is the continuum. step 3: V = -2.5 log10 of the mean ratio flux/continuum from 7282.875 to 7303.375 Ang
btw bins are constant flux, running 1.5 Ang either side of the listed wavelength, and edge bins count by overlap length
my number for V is -0.03 mag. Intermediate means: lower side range 14.5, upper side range 13.2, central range 13.8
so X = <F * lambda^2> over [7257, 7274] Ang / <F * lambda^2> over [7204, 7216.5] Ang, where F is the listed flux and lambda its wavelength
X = 1.1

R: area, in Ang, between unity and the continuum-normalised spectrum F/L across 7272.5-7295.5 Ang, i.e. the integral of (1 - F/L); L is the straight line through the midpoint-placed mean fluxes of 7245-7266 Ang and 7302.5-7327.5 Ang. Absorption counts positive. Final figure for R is 1.9 Ang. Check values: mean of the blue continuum 16.7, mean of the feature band 13.9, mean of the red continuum 13.4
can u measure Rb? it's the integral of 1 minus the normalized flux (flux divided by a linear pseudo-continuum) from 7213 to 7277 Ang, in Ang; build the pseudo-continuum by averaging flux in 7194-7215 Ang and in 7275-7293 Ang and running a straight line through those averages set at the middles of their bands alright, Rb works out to -4.6 Ang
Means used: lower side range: 14.5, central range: 15.3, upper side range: 14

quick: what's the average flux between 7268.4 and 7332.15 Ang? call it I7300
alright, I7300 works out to 13.6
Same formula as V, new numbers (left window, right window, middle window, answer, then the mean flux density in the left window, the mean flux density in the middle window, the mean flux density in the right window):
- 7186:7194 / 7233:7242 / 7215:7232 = 0.053 mag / 14.6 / 14.3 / 15.2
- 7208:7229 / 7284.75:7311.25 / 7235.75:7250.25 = -0.122 mag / 14.3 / 15.7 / 13.4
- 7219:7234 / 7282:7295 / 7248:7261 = -0.214 mag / 14.4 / 17.4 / 14.2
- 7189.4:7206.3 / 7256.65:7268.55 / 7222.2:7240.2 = 0.046 mag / 14.7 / 14.5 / 15.6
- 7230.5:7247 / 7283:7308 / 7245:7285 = -0.069 mag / 15.2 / 15.5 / 13.6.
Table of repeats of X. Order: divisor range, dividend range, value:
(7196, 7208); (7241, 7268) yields 1.16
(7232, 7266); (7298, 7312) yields 0.80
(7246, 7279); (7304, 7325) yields 0.86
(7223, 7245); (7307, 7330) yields 0.94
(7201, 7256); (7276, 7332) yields 0.92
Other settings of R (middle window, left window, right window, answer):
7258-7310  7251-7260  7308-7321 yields 4.81 Ang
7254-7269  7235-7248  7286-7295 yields -1.15 Ang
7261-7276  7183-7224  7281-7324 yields -0.87 Ang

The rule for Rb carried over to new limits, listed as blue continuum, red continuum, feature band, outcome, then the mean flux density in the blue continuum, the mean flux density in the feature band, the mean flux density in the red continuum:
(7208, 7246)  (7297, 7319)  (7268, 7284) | -0.31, 14.7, 13.9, 12.9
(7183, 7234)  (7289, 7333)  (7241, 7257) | -3.44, 14.5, 17.1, 13.5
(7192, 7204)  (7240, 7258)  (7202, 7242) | 3.53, 14.9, 14.5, 16.9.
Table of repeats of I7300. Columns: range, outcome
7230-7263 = 16.1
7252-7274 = 15.9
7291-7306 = 13.3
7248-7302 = 14.9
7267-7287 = 14.1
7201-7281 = 15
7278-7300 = 13.9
